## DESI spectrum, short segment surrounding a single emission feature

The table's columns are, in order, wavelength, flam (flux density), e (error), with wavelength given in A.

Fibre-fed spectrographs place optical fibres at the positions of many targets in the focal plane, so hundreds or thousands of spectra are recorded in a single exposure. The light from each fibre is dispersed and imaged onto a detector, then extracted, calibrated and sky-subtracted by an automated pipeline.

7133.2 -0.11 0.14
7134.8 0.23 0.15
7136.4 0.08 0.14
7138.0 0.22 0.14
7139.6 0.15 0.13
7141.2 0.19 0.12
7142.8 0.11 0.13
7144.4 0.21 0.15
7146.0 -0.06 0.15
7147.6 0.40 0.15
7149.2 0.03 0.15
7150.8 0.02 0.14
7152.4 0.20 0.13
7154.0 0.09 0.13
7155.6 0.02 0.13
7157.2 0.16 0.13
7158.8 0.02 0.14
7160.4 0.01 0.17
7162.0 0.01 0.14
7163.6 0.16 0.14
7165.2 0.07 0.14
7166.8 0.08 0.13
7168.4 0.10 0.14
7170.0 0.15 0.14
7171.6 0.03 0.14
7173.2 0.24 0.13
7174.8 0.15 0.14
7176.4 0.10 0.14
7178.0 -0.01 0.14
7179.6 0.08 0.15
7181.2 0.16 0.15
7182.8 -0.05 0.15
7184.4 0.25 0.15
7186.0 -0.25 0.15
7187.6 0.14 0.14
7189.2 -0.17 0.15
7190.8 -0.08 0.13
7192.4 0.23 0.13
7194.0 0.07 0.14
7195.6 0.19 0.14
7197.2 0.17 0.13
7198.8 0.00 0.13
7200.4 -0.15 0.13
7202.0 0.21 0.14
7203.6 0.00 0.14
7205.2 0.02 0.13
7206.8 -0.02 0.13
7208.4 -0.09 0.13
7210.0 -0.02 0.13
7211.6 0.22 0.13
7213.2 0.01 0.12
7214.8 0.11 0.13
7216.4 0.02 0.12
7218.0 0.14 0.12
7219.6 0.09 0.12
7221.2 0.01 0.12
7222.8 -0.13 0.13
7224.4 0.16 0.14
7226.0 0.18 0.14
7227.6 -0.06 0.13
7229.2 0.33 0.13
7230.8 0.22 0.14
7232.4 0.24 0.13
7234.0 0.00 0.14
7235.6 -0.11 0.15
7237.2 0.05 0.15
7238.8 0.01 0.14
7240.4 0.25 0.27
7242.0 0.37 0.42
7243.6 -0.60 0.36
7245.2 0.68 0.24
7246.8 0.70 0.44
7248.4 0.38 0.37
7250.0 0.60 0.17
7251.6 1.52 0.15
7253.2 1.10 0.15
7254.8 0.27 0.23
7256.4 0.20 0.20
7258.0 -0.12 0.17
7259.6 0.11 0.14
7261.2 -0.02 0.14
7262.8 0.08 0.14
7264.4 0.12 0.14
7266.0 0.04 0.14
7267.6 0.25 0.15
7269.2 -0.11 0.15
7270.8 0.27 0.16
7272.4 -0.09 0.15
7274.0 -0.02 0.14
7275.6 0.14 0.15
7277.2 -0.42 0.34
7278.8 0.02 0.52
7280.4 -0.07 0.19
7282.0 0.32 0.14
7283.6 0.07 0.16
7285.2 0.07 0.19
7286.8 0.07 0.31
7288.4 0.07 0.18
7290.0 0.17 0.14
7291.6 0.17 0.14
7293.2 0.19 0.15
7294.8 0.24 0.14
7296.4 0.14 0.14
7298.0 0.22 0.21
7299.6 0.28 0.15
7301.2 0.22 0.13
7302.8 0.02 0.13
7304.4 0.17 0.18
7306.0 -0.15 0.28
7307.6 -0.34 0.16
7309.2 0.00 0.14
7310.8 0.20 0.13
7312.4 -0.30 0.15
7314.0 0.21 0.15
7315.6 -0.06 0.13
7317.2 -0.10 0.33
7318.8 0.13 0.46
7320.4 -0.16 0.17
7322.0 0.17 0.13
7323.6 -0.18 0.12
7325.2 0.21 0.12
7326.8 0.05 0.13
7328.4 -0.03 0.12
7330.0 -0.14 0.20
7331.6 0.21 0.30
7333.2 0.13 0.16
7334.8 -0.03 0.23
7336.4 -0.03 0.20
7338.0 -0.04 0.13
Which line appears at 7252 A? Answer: [O II] 3727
